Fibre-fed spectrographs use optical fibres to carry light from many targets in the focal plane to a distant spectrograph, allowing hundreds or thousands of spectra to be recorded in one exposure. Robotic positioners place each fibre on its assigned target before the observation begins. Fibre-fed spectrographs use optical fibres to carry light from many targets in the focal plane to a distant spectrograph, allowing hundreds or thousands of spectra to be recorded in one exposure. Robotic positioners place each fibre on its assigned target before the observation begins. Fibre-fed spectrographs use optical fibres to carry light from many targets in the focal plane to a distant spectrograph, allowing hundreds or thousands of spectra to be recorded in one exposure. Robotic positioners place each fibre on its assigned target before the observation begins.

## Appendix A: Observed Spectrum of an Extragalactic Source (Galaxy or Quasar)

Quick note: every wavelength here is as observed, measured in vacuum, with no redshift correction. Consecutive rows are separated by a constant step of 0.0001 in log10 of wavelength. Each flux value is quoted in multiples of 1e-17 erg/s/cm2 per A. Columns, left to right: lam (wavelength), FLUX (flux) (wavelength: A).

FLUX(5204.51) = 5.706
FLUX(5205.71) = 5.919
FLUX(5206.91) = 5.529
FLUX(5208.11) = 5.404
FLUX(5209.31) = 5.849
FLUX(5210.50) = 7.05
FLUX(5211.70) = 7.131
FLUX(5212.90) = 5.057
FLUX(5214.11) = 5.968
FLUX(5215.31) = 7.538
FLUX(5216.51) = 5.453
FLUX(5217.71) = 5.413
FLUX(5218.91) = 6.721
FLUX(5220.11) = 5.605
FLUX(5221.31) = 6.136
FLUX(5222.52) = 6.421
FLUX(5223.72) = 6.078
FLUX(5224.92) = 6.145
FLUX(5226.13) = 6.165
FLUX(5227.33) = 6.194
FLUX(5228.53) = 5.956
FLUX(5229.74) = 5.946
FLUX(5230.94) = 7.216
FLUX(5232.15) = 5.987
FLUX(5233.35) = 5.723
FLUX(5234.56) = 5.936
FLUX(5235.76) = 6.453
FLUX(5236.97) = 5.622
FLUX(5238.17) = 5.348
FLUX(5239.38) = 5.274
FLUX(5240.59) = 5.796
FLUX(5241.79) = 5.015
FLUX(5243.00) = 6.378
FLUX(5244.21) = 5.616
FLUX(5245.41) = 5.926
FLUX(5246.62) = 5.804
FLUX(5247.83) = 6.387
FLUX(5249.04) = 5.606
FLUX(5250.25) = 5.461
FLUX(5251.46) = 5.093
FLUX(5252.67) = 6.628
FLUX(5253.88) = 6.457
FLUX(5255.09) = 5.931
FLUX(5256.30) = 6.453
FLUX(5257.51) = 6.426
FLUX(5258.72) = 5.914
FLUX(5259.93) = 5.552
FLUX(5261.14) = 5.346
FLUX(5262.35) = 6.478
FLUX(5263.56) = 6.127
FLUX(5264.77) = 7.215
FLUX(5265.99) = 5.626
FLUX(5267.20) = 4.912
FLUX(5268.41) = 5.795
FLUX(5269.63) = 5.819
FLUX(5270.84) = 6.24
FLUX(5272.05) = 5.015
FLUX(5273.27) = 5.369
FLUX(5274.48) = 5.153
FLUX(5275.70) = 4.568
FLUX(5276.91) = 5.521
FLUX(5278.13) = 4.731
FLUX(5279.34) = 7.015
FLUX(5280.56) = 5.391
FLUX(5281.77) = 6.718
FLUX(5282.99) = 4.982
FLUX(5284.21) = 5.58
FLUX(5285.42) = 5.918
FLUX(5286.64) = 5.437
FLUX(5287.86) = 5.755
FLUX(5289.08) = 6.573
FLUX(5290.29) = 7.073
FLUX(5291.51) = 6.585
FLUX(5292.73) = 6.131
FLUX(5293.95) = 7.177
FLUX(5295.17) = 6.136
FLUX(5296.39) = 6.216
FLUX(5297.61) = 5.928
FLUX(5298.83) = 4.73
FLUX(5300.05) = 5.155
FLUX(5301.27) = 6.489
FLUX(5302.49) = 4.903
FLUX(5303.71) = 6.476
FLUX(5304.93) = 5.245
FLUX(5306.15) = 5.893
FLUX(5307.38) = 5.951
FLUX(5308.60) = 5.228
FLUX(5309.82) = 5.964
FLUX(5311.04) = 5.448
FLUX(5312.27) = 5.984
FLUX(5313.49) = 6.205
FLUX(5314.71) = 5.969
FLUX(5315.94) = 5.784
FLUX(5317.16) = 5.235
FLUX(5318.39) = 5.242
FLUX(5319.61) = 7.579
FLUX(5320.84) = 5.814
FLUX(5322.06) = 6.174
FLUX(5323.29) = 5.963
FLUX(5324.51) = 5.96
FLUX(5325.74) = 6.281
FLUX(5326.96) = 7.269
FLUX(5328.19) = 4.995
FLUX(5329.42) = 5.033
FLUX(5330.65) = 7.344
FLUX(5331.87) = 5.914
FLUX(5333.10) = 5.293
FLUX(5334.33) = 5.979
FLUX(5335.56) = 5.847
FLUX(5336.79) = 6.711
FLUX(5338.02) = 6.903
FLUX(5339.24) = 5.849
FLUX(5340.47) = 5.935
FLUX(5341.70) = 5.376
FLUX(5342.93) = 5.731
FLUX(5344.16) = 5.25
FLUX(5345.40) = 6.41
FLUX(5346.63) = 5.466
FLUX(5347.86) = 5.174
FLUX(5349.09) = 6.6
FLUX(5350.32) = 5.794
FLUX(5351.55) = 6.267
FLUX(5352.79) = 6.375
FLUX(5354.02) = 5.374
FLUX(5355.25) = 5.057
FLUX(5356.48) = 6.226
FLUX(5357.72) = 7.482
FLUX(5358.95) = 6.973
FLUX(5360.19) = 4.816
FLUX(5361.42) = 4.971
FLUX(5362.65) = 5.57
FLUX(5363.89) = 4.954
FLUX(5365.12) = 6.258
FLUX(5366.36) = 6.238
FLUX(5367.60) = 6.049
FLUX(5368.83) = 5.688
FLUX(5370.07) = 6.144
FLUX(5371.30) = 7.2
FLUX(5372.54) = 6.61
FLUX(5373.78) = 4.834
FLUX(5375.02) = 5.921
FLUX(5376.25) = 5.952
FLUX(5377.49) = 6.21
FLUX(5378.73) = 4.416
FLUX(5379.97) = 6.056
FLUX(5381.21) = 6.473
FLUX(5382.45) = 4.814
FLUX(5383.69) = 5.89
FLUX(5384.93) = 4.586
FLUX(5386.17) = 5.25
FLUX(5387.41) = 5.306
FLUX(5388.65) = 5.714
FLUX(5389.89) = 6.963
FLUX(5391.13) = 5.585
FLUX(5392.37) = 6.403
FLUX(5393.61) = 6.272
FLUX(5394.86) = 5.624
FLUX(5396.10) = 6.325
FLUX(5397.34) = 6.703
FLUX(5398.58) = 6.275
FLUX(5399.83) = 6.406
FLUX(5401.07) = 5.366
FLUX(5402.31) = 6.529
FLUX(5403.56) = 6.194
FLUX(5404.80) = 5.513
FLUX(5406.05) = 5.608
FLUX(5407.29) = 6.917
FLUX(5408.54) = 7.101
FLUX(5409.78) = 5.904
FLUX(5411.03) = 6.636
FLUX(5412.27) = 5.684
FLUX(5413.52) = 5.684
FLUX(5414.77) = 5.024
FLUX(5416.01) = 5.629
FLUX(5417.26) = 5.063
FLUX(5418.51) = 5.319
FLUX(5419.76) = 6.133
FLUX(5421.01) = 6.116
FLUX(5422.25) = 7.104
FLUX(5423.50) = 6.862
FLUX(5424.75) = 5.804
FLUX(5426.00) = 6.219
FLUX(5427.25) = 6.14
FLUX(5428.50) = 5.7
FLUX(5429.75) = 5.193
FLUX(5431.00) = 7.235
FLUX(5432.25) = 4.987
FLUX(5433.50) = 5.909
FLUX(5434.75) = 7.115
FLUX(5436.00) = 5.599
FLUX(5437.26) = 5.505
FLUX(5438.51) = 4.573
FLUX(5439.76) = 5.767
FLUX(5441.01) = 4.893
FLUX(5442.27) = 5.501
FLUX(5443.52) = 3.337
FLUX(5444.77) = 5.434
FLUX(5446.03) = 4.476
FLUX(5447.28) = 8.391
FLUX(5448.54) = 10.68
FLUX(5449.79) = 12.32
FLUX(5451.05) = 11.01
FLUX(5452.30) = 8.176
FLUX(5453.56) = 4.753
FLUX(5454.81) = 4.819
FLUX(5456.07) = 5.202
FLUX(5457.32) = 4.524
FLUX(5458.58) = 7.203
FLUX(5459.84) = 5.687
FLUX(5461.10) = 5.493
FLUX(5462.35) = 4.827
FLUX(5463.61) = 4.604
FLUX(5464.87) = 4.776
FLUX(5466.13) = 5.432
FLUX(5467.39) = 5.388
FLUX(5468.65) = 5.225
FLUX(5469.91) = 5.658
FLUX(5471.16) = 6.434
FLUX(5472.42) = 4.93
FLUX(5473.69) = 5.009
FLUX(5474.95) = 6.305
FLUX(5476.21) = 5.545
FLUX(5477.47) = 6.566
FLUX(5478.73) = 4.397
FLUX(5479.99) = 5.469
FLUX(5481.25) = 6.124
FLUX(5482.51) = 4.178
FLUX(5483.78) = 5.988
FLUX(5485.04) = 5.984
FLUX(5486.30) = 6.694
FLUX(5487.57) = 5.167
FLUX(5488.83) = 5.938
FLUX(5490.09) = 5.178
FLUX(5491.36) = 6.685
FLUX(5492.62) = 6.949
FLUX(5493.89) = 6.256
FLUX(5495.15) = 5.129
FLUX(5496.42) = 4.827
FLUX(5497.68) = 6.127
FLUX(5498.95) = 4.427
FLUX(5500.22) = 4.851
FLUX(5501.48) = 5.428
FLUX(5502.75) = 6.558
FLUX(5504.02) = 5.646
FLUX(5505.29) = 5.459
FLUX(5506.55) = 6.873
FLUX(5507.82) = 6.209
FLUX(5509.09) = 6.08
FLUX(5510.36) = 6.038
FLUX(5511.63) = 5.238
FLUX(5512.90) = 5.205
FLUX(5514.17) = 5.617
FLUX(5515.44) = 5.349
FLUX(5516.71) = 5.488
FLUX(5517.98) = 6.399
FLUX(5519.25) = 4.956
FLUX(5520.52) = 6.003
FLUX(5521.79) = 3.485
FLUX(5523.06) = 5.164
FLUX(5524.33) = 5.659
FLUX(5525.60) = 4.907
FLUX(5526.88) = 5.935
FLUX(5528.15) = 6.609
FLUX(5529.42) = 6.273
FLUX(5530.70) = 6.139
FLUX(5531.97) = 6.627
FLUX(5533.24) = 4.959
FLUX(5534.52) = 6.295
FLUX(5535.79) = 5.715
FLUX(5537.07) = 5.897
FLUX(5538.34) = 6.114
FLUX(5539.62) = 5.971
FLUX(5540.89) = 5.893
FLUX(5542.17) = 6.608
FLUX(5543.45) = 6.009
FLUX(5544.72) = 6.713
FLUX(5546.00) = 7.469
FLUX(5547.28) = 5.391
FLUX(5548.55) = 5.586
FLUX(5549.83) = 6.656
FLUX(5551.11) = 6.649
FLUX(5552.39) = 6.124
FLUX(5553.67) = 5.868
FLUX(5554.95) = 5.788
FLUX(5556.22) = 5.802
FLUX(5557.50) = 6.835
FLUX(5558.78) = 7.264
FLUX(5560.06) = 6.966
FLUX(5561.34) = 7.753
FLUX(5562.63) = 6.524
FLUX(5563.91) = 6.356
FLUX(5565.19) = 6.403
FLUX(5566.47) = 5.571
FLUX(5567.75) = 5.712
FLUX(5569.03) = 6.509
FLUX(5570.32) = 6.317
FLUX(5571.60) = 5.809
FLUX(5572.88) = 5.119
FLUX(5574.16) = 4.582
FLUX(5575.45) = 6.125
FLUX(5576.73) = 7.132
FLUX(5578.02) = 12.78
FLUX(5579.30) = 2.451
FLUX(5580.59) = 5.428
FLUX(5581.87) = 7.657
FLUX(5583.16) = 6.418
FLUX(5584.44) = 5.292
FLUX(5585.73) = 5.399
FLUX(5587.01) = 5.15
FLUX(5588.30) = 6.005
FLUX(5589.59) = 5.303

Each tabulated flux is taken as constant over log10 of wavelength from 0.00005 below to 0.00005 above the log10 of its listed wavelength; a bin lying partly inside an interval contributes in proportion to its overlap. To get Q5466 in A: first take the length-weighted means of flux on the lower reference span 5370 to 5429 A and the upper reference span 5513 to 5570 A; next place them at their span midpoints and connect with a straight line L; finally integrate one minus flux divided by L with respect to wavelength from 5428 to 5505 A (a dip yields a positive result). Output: 1.7 A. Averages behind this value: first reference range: 5.96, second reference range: 6.04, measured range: 5.87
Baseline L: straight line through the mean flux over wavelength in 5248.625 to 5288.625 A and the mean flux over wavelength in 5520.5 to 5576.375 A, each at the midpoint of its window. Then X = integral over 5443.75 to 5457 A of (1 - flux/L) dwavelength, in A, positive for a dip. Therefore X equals -3.1 A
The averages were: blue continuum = 5.77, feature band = 7.33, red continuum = 6.06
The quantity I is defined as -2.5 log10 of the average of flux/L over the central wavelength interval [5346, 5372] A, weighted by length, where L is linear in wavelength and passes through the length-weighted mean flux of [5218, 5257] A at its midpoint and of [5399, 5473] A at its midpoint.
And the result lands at 0.01 mag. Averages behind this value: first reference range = 5.98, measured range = 5.94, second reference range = 6.03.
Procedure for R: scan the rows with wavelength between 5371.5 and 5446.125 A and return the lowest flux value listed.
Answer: 3.337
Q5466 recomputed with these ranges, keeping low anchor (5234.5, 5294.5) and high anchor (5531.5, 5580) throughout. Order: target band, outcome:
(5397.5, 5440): 0.73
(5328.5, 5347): 0.12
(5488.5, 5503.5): 1.20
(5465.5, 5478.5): 1.15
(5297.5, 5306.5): 0.52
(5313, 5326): -0.15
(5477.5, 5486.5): 0.89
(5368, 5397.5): 0.83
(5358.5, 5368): 0.48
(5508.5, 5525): 2.08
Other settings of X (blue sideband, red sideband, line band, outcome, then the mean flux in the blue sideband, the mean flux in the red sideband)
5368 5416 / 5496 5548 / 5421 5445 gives 0.6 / 5.94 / 5.78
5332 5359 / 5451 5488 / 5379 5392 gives 0.5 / 5.98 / 5.64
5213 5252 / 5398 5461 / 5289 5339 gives 0.2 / 5.94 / 6.18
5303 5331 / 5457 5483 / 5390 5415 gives -2.0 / 5.94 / 5.44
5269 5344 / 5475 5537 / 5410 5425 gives -0.4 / 5.88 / 5.69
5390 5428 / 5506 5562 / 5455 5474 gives 2.2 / 6.08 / 6.01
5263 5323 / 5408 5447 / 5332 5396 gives -0.8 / 5.84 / 5.75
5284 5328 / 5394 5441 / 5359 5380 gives 0.7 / 5.98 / 5.97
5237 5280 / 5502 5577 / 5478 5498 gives 0.9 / 5.77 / 6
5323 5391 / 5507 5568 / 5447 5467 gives -2.5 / 5.88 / 6.01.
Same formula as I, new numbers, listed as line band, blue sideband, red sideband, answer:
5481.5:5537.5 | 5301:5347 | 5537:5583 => 0.10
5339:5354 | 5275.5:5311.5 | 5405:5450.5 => 0.03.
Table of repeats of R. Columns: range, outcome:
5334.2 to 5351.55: 5.174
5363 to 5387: 4.416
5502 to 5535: 3.485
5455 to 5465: 4.524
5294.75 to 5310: 4.73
